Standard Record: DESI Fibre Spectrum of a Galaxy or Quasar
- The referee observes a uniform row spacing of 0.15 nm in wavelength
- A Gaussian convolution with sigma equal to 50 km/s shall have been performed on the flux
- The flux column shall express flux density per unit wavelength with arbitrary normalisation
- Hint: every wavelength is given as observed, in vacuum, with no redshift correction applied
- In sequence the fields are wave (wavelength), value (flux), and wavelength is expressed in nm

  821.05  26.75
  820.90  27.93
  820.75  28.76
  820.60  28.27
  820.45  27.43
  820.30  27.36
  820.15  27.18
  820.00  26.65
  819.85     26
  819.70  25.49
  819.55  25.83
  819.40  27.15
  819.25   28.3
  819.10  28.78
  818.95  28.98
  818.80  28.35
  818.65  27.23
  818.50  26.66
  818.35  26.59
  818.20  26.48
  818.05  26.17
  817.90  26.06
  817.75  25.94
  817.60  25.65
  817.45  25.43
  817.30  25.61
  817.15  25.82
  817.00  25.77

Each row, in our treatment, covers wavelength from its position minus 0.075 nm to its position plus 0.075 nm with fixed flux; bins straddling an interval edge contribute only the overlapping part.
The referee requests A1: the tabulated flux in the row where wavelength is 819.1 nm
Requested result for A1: 28.78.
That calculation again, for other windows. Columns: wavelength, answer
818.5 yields 26.66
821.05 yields 26.75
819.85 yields 26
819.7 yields 25.49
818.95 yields 28.98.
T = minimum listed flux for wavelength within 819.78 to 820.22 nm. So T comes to 26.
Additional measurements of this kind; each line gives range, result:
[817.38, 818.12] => 25.43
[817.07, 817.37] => 25.61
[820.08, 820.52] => 27.18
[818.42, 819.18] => 26.66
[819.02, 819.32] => 28.3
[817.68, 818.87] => 25.94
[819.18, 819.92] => 25.49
